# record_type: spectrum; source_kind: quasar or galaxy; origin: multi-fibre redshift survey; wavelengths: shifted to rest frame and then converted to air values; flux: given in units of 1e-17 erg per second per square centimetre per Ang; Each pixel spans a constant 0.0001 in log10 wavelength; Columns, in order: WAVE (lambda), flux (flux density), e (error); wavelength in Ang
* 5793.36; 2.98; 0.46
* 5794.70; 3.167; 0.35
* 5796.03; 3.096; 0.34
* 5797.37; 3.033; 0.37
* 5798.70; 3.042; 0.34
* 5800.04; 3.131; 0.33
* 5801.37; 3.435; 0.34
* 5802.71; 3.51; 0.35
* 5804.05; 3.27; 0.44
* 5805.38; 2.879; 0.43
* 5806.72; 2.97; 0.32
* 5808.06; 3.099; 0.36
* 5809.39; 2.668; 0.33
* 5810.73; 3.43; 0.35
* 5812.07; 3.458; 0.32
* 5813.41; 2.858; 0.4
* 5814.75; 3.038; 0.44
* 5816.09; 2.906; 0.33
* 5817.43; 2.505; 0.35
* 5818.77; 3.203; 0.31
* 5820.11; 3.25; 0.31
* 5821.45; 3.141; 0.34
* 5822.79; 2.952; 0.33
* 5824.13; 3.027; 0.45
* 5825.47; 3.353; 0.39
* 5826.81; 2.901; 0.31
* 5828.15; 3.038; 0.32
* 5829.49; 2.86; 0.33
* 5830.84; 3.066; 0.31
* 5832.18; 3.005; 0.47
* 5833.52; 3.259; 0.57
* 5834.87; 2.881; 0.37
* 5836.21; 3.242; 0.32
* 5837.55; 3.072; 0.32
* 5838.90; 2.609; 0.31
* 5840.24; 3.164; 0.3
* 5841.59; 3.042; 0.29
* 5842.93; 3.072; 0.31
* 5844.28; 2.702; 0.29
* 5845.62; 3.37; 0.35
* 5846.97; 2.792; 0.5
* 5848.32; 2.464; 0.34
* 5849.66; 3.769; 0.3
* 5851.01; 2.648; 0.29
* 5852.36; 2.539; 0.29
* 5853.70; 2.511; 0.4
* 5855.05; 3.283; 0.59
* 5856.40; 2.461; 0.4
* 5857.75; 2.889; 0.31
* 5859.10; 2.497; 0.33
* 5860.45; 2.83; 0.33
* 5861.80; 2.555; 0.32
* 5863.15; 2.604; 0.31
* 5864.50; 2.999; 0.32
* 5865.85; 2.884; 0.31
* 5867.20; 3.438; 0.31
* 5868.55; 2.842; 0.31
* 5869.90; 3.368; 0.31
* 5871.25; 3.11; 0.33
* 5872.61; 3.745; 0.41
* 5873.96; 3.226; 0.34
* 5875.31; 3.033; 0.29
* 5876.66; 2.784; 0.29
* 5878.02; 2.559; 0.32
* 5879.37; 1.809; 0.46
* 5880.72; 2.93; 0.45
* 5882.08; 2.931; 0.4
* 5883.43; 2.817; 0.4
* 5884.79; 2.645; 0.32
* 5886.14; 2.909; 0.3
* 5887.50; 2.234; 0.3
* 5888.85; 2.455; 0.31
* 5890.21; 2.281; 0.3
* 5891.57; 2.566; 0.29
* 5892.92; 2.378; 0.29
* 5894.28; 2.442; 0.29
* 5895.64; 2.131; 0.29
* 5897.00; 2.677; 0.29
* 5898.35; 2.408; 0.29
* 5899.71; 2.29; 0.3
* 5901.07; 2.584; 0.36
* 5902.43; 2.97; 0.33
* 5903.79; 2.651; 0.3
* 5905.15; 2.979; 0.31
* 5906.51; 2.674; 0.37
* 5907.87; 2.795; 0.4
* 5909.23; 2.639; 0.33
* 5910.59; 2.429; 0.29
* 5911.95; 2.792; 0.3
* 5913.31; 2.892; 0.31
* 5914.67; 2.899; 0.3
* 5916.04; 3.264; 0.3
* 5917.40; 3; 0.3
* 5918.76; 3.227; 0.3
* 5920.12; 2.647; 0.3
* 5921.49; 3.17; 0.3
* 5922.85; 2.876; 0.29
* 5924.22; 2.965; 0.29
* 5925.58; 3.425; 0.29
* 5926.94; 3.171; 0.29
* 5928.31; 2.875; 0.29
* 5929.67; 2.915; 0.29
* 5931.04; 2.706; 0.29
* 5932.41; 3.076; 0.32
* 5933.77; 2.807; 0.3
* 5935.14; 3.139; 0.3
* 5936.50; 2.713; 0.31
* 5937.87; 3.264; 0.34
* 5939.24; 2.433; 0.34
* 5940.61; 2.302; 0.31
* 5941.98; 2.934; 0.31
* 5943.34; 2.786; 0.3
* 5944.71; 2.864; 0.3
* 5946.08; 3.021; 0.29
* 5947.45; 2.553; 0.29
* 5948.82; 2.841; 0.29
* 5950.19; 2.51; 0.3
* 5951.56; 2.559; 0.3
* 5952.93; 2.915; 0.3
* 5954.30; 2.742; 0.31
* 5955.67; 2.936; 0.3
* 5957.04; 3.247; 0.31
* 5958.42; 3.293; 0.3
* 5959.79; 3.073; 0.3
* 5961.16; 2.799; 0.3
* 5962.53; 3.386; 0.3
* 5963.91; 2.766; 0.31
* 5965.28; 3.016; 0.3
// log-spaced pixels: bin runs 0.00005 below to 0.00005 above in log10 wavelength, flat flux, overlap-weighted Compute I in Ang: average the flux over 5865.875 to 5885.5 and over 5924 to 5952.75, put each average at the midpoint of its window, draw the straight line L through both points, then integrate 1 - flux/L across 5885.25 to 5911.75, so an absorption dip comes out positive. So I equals 3.2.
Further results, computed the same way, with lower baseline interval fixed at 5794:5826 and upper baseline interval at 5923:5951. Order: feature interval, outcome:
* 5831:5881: 1.56 Ang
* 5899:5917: 0.96 Ang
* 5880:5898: 2.37 Ang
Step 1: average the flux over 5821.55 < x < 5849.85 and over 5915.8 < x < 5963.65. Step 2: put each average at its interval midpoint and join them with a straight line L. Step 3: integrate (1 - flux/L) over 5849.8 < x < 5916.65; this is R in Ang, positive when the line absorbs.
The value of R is 5.1 Ang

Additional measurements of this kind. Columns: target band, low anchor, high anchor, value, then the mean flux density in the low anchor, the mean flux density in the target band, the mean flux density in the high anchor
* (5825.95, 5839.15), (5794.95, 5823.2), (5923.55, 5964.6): 0.2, 3.09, 3.01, 2.9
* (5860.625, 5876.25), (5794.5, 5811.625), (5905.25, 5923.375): -0.4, 3.14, 3.06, 2.87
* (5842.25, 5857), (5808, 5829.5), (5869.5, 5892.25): 0.2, 3.05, 2.88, 2.78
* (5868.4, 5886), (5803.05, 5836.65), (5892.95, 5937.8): 0.0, 3.05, 2.91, 2.82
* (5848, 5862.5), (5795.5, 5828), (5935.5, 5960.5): 1.1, 3.09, 2.78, 2.84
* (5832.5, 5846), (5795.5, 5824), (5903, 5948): 0.0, 3.09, 3.03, 2.88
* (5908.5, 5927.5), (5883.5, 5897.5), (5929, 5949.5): -2.0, 2.48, 2.96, 2.82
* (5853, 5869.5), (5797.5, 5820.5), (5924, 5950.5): 1.0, 3.09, 2.83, 2.87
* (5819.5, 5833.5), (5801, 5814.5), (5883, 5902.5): -0.3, 3.15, 3.07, 2.5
